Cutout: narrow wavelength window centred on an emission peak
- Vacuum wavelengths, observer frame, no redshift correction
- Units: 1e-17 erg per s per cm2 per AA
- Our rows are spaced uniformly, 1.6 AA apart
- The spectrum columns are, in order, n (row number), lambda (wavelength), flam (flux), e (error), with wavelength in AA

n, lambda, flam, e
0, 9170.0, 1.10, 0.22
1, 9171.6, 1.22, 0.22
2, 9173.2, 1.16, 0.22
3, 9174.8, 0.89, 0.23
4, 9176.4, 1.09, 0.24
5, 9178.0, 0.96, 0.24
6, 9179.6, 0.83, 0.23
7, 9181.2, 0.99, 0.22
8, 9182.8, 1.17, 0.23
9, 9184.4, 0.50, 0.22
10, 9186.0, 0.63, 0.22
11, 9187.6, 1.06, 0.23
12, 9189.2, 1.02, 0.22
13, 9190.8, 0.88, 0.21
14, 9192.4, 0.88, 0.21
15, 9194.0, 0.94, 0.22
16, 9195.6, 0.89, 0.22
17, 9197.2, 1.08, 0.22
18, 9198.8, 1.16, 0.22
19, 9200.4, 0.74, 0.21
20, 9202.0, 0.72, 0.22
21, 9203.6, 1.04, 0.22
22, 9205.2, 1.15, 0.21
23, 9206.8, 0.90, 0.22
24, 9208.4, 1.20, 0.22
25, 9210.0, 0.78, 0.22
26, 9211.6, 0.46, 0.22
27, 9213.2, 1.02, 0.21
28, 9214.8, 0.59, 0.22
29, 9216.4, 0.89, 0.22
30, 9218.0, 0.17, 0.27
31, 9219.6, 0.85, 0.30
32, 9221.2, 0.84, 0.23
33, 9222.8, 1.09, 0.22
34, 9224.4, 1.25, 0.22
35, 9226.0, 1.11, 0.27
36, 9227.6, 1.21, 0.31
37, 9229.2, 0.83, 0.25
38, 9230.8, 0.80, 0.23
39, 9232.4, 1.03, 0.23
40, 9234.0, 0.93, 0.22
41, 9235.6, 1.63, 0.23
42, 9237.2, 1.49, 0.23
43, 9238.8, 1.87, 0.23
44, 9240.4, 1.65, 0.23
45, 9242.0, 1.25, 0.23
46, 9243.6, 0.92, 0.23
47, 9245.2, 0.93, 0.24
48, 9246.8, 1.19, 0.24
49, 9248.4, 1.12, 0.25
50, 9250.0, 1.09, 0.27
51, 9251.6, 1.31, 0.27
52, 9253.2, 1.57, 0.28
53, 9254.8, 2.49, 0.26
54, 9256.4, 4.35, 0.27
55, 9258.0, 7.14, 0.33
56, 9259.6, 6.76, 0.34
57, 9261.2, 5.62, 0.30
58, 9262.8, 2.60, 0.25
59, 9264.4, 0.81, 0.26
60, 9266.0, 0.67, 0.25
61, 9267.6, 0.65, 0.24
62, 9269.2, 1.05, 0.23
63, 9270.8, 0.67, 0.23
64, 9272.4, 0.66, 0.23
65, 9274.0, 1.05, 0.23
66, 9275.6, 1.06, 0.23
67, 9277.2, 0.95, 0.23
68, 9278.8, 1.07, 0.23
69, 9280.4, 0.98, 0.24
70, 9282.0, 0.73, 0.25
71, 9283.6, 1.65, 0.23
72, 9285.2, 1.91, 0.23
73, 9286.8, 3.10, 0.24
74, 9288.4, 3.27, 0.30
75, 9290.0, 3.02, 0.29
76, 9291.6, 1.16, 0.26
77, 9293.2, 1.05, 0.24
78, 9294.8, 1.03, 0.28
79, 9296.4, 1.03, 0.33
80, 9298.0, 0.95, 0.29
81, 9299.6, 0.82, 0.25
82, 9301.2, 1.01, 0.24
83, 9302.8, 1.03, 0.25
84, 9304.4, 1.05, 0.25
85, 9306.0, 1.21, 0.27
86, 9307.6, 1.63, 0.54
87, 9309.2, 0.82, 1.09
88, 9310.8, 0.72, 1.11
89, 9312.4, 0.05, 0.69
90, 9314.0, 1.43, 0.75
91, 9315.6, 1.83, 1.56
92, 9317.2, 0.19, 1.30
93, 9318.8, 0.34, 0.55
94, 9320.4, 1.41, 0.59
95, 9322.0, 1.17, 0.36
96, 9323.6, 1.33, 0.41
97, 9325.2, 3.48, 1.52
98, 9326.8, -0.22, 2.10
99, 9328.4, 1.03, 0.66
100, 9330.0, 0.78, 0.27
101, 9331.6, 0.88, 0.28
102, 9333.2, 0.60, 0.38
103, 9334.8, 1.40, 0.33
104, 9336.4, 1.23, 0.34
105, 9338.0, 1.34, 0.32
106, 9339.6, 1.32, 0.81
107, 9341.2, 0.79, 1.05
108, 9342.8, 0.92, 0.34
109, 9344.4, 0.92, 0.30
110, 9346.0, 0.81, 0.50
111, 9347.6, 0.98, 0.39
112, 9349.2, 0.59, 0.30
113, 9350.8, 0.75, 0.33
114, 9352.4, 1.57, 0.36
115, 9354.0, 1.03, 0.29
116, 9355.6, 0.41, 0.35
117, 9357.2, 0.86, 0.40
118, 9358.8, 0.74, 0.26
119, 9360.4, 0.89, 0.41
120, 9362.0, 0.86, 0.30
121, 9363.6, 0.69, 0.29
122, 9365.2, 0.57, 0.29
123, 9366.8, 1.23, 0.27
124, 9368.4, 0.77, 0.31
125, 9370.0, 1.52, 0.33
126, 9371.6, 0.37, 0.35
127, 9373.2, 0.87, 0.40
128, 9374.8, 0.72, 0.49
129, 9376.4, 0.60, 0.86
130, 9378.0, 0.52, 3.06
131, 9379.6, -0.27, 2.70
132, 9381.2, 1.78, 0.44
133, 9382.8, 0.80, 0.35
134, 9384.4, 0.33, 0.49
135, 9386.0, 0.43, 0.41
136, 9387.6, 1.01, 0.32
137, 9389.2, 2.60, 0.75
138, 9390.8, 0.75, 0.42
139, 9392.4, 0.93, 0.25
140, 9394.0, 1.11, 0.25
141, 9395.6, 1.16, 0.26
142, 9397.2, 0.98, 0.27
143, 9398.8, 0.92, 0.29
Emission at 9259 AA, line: H-alpha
